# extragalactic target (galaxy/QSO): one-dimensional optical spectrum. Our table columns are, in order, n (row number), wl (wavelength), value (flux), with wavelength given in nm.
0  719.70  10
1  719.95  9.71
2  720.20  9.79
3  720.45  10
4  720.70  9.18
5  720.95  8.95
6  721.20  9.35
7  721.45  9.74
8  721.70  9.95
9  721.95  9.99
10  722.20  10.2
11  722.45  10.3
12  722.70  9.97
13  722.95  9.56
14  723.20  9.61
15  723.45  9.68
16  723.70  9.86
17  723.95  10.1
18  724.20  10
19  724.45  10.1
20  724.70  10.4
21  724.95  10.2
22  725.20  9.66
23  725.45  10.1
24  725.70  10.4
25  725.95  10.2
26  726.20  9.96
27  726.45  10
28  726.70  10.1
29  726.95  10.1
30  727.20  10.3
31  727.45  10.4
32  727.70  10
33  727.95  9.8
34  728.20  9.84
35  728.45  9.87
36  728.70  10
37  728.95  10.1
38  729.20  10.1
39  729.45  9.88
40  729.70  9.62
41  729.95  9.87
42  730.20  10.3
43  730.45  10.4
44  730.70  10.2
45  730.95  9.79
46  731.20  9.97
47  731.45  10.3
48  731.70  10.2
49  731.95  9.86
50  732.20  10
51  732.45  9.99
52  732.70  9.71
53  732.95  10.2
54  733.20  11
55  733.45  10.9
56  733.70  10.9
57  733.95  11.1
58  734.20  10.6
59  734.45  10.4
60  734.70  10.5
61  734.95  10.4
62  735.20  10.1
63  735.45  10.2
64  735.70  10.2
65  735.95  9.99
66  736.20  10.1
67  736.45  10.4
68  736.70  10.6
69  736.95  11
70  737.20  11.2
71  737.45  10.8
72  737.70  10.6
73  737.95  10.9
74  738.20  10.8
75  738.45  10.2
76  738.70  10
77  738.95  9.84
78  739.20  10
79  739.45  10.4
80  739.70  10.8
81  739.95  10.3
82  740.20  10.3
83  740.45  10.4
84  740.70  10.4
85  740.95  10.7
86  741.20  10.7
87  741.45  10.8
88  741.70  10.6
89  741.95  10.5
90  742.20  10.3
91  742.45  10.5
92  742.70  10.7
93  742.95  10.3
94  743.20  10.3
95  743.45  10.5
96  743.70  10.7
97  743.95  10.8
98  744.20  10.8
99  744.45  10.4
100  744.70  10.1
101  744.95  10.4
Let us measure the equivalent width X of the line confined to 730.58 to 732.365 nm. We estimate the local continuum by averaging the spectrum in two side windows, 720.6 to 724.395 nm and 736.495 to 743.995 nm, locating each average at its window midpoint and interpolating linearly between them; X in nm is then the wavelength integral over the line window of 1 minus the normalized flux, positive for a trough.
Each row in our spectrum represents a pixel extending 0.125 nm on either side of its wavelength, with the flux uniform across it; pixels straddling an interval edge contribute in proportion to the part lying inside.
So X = 0.02 nm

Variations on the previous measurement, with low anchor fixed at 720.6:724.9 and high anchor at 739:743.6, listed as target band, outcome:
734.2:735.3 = -0.02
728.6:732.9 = 0.04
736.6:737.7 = -0.06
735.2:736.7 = 0.01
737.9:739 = 0.00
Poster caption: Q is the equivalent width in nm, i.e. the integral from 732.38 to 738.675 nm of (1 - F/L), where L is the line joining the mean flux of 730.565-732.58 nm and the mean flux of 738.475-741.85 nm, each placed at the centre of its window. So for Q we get -0.19 nm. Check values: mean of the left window 10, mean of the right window 10.4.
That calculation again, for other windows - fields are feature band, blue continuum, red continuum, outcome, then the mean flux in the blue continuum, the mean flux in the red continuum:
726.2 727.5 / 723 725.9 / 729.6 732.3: -0.02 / 10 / 10.1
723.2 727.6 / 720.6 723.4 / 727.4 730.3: -0.11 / 9.71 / 9.97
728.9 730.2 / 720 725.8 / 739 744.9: 0.02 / 9.87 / 10.5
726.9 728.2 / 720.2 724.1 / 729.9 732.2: -0.02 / 9.77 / 10.1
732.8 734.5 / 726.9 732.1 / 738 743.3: -0.09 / 10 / 10.4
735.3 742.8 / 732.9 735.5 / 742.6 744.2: 0.08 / 10.6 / 10.6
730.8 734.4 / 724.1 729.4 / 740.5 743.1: -0.02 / 10.1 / 10.5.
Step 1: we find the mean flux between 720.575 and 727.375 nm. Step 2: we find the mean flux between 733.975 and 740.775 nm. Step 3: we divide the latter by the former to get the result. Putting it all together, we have 1.05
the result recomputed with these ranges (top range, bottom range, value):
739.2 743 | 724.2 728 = 1.04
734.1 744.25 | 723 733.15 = 1.04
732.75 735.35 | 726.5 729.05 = 1.05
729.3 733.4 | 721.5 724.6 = 1.02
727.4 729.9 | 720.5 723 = 1.02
